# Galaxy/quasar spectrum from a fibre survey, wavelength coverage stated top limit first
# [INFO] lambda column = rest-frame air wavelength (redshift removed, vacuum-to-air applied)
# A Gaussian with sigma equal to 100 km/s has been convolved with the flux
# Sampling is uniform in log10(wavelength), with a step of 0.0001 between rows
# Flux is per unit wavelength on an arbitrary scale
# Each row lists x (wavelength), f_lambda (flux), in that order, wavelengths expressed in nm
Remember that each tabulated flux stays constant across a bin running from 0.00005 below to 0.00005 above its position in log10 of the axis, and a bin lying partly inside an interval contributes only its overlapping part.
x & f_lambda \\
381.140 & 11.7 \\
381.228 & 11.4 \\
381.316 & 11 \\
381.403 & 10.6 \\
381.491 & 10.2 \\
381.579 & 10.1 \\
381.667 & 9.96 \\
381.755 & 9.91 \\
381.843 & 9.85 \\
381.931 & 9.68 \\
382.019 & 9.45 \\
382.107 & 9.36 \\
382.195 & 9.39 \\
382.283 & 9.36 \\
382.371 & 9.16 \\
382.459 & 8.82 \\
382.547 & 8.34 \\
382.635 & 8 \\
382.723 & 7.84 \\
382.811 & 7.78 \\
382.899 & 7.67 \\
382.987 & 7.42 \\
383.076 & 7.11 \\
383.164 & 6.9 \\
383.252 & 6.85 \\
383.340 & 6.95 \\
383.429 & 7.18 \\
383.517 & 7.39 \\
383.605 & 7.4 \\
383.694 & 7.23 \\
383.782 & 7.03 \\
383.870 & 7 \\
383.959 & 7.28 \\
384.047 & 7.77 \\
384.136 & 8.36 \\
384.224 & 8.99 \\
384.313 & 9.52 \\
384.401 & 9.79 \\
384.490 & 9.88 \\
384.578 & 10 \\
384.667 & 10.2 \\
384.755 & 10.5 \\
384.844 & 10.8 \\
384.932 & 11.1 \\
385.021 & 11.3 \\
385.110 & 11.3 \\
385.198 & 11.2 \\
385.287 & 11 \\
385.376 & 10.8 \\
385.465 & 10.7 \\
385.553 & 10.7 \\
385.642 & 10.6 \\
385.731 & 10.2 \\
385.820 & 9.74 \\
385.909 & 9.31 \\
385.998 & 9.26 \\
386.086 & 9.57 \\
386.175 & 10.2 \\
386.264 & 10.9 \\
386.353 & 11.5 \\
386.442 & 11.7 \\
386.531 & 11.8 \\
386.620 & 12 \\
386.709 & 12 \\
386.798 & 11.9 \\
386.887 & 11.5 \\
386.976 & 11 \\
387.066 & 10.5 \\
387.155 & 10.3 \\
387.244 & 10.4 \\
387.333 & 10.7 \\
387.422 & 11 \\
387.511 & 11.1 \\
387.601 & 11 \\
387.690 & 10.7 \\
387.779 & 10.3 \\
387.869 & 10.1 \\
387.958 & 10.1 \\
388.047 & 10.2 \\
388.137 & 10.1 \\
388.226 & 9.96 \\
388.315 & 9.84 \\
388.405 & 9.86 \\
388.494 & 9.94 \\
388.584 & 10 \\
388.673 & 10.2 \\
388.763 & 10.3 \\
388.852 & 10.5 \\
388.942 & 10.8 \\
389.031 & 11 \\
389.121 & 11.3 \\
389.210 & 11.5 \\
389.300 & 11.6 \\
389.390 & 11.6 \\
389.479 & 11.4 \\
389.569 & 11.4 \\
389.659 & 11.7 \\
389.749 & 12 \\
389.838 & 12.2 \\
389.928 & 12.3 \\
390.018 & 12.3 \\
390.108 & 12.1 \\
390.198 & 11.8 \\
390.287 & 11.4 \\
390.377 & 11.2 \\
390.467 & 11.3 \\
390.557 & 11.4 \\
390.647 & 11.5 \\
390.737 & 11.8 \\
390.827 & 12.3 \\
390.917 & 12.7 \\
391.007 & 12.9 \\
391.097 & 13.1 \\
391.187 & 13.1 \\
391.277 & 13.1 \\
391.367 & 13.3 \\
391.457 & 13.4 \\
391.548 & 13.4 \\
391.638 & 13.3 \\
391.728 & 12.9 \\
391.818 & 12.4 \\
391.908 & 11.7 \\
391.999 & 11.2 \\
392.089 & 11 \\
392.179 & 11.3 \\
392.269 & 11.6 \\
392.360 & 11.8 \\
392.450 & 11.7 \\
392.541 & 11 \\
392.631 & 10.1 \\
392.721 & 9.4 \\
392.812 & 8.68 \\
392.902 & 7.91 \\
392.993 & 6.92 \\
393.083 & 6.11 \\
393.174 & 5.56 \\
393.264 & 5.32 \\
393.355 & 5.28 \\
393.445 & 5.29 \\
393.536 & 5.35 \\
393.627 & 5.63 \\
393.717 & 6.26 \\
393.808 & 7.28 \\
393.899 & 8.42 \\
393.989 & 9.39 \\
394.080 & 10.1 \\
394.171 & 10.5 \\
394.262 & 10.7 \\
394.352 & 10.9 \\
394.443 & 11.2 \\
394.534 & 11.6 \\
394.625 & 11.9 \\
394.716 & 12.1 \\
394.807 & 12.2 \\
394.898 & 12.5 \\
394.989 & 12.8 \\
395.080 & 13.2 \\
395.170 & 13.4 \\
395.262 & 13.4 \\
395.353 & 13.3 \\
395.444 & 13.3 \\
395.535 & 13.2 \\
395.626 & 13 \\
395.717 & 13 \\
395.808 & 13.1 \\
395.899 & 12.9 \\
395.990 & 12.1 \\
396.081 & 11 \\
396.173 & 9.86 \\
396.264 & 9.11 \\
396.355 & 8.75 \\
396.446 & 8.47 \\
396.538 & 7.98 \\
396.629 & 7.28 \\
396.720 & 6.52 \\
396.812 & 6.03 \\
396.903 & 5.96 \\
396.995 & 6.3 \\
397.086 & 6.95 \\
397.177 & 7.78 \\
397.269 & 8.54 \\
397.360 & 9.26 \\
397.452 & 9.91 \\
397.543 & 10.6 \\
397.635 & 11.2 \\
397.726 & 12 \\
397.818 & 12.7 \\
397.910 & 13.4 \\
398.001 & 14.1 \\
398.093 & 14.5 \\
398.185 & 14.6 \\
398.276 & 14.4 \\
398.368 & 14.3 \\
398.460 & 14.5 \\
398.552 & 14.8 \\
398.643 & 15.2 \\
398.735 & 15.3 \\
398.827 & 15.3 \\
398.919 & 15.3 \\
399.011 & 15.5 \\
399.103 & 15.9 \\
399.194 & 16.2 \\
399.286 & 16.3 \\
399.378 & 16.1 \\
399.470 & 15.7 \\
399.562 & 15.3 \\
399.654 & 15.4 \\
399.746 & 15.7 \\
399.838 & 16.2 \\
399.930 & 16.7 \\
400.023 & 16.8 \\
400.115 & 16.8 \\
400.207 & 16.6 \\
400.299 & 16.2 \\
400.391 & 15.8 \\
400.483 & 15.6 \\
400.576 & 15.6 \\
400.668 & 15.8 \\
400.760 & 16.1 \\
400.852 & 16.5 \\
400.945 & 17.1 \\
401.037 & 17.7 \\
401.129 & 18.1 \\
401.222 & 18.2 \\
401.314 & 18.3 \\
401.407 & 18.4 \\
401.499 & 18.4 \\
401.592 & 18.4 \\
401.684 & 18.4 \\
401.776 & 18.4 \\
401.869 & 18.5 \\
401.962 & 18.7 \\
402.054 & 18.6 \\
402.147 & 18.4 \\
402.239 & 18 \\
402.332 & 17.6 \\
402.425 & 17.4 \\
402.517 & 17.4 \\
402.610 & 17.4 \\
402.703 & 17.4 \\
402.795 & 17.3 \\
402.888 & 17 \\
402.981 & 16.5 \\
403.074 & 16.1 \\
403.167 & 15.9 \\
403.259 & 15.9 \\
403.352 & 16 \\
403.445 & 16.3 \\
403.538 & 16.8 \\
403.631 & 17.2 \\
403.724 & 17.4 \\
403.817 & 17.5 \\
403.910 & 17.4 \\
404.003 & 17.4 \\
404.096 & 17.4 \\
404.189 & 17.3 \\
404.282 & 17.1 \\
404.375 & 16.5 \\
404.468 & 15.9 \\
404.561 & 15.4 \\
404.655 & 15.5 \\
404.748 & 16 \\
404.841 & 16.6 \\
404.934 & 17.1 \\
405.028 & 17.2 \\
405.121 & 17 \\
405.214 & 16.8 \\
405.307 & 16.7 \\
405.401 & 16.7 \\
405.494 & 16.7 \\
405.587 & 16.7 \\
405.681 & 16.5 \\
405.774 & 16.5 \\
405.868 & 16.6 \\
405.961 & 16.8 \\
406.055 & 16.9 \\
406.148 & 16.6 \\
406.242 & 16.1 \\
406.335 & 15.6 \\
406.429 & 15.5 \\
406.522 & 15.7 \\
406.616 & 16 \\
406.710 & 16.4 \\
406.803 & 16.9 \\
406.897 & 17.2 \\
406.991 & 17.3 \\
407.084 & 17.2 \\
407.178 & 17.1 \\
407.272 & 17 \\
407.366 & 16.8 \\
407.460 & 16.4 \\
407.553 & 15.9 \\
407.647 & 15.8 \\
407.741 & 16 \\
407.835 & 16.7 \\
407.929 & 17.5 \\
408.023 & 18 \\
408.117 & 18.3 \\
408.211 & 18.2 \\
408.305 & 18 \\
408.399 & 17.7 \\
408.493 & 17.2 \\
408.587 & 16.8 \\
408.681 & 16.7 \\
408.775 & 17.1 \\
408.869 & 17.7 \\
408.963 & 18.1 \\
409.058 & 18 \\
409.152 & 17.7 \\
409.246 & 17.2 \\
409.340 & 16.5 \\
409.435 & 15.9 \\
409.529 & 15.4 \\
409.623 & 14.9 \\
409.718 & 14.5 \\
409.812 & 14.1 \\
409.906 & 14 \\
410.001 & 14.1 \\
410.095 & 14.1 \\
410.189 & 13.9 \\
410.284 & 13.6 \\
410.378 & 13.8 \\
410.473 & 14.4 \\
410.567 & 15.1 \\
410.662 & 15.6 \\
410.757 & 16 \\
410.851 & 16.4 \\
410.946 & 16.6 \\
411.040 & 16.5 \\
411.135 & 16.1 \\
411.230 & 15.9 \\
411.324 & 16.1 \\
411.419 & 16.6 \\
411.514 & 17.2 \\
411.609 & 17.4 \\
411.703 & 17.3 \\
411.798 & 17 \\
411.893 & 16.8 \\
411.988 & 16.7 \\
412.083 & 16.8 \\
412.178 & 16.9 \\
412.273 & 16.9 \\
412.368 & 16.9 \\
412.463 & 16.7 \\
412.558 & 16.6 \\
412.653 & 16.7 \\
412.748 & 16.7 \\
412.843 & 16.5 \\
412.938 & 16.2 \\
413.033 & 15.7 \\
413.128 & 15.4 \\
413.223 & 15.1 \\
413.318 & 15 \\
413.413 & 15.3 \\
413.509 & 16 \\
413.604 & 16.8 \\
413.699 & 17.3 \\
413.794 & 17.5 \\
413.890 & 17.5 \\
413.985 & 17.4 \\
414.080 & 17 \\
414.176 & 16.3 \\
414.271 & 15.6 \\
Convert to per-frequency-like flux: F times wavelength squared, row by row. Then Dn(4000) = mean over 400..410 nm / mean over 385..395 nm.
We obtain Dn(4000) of 1.7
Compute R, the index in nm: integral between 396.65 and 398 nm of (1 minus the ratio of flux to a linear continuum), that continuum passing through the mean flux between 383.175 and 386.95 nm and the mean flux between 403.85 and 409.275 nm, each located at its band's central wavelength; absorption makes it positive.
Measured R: 0.45 nm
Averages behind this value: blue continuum 9.76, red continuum 16.8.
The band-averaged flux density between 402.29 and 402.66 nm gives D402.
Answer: 17.4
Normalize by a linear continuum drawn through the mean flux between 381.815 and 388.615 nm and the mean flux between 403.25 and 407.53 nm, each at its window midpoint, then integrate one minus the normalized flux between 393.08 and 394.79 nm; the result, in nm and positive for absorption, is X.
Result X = 0.57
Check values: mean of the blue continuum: 9.66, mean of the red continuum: 16.6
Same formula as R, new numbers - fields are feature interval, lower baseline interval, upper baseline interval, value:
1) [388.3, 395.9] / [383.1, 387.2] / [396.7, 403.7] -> 0.78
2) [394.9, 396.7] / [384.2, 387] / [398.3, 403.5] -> 0.39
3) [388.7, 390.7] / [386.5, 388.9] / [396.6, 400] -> -0.08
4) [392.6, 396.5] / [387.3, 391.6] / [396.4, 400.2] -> 0.70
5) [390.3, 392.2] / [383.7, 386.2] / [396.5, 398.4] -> -0.44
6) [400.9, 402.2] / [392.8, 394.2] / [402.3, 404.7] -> -0.29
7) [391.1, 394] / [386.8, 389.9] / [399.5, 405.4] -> 0.65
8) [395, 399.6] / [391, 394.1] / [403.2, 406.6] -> 0.12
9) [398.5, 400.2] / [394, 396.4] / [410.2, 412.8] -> -0.37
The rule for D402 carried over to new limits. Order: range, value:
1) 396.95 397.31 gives 7.39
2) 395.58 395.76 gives 13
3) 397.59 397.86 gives 12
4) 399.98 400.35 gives 16.6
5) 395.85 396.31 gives 11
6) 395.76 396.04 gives 12.7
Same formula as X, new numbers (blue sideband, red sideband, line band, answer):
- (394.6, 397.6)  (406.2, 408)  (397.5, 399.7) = -0.50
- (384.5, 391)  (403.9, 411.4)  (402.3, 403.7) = -0.16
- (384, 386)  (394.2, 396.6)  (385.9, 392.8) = -0.32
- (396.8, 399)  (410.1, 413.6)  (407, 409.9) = -0.34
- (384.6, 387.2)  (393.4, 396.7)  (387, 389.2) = 0.06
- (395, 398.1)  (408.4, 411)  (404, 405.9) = -0.37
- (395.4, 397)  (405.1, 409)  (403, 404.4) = -0.20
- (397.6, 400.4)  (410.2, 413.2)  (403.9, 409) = -0.34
